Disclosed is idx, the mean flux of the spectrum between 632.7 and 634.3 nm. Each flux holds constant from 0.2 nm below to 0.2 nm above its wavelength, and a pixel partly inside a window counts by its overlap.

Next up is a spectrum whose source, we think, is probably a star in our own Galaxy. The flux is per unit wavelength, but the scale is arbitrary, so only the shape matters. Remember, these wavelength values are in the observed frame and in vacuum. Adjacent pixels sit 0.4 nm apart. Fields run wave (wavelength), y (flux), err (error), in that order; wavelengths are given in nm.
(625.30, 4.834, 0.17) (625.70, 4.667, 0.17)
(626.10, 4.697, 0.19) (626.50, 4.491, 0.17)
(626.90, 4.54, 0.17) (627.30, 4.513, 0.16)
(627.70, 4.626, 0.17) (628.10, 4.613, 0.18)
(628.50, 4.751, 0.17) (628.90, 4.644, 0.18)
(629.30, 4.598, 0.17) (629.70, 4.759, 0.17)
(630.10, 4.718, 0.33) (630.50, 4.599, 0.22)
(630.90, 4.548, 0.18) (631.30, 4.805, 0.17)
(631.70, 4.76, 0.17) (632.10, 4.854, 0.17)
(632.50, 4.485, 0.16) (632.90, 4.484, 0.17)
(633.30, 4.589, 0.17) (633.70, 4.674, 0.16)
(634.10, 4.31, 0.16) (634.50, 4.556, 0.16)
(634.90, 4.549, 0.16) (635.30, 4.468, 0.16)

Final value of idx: 4.51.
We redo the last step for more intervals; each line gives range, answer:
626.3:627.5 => 4.51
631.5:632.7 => 4.7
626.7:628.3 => 4.57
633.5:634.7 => 4.51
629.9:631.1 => 4.62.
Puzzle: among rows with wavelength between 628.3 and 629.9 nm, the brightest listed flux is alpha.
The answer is 4.759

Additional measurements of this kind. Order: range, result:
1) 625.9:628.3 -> 4.697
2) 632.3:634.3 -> 4.674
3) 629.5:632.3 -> 4.854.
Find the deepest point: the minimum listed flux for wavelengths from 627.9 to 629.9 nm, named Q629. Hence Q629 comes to 4.598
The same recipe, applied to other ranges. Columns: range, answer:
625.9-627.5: 4.491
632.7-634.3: 4.31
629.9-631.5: 4.548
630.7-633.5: 4.484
